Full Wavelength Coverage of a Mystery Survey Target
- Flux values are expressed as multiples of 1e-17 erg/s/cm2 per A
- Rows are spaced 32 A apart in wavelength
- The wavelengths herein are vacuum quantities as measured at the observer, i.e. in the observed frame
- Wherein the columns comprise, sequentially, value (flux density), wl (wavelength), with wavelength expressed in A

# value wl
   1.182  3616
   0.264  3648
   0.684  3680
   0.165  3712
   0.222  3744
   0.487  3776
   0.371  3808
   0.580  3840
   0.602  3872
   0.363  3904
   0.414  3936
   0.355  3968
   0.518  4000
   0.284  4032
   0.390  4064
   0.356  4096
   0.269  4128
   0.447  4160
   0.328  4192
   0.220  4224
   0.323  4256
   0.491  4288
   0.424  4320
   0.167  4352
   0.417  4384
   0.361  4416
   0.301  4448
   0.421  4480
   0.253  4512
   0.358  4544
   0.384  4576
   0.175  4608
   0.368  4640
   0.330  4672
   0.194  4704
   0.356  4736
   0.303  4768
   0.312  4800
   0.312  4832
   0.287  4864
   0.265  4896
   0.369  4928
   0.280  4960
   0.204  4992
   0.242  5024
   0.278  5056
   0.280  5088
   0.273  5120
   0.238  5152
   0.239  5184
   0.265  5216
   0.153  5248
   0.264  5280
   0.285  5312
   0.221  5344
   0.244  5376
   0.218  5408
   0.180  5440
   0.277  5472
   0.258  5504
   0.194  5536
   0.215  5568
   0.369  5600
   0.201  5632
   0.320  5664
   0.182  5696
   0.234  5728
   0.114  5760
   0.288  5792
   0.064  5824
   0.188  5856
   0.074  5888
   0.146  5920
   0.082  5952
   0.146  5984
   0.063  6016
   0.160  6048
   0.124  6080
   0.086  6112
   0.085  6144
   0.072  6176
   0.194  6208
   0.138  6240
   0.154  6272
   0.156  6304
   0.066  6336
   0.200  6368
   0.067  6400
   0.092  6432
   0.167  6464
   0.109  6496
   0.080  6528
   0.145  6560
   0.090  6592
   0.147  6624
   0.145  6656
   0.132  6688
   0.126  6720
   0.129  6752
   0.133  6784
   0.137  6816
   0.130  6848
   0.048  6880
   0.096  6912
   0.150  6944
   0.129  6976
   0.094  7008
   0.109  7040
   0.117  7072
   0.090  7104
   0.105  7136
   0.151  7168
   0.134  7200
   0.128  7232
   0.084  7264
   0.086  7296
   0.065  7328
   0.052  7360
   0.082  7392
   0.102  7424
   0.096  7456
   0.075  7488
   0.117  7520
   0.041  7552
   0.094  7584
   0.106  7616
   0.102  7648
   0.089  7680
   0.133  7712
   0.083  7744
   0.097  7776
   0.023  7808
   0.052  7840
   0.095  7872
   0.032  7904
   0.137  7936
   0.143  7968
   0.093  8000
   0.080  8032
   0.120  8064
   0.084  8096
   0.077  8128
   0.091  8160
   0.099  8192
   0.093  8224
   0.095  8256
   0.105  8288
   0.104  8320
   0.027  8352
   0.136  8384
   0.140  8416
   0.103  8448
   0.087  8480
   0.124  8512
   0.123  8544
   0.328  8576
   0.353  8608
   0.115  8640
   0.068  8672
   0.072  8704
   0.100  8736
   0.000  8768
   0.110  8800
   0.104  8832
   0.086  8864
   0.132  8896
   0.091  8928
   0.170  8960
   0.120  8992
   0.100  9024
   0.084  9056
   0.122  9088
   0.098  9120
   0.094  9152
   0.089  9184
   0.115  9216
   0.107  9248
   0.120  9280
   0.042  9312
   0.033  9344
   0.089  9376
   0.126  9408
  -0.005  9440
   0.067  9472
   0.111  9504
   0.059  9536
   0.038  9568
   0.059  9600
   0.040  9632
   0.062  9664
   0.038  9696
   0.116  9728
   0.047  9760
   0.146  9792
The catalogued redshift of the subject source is 1.30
